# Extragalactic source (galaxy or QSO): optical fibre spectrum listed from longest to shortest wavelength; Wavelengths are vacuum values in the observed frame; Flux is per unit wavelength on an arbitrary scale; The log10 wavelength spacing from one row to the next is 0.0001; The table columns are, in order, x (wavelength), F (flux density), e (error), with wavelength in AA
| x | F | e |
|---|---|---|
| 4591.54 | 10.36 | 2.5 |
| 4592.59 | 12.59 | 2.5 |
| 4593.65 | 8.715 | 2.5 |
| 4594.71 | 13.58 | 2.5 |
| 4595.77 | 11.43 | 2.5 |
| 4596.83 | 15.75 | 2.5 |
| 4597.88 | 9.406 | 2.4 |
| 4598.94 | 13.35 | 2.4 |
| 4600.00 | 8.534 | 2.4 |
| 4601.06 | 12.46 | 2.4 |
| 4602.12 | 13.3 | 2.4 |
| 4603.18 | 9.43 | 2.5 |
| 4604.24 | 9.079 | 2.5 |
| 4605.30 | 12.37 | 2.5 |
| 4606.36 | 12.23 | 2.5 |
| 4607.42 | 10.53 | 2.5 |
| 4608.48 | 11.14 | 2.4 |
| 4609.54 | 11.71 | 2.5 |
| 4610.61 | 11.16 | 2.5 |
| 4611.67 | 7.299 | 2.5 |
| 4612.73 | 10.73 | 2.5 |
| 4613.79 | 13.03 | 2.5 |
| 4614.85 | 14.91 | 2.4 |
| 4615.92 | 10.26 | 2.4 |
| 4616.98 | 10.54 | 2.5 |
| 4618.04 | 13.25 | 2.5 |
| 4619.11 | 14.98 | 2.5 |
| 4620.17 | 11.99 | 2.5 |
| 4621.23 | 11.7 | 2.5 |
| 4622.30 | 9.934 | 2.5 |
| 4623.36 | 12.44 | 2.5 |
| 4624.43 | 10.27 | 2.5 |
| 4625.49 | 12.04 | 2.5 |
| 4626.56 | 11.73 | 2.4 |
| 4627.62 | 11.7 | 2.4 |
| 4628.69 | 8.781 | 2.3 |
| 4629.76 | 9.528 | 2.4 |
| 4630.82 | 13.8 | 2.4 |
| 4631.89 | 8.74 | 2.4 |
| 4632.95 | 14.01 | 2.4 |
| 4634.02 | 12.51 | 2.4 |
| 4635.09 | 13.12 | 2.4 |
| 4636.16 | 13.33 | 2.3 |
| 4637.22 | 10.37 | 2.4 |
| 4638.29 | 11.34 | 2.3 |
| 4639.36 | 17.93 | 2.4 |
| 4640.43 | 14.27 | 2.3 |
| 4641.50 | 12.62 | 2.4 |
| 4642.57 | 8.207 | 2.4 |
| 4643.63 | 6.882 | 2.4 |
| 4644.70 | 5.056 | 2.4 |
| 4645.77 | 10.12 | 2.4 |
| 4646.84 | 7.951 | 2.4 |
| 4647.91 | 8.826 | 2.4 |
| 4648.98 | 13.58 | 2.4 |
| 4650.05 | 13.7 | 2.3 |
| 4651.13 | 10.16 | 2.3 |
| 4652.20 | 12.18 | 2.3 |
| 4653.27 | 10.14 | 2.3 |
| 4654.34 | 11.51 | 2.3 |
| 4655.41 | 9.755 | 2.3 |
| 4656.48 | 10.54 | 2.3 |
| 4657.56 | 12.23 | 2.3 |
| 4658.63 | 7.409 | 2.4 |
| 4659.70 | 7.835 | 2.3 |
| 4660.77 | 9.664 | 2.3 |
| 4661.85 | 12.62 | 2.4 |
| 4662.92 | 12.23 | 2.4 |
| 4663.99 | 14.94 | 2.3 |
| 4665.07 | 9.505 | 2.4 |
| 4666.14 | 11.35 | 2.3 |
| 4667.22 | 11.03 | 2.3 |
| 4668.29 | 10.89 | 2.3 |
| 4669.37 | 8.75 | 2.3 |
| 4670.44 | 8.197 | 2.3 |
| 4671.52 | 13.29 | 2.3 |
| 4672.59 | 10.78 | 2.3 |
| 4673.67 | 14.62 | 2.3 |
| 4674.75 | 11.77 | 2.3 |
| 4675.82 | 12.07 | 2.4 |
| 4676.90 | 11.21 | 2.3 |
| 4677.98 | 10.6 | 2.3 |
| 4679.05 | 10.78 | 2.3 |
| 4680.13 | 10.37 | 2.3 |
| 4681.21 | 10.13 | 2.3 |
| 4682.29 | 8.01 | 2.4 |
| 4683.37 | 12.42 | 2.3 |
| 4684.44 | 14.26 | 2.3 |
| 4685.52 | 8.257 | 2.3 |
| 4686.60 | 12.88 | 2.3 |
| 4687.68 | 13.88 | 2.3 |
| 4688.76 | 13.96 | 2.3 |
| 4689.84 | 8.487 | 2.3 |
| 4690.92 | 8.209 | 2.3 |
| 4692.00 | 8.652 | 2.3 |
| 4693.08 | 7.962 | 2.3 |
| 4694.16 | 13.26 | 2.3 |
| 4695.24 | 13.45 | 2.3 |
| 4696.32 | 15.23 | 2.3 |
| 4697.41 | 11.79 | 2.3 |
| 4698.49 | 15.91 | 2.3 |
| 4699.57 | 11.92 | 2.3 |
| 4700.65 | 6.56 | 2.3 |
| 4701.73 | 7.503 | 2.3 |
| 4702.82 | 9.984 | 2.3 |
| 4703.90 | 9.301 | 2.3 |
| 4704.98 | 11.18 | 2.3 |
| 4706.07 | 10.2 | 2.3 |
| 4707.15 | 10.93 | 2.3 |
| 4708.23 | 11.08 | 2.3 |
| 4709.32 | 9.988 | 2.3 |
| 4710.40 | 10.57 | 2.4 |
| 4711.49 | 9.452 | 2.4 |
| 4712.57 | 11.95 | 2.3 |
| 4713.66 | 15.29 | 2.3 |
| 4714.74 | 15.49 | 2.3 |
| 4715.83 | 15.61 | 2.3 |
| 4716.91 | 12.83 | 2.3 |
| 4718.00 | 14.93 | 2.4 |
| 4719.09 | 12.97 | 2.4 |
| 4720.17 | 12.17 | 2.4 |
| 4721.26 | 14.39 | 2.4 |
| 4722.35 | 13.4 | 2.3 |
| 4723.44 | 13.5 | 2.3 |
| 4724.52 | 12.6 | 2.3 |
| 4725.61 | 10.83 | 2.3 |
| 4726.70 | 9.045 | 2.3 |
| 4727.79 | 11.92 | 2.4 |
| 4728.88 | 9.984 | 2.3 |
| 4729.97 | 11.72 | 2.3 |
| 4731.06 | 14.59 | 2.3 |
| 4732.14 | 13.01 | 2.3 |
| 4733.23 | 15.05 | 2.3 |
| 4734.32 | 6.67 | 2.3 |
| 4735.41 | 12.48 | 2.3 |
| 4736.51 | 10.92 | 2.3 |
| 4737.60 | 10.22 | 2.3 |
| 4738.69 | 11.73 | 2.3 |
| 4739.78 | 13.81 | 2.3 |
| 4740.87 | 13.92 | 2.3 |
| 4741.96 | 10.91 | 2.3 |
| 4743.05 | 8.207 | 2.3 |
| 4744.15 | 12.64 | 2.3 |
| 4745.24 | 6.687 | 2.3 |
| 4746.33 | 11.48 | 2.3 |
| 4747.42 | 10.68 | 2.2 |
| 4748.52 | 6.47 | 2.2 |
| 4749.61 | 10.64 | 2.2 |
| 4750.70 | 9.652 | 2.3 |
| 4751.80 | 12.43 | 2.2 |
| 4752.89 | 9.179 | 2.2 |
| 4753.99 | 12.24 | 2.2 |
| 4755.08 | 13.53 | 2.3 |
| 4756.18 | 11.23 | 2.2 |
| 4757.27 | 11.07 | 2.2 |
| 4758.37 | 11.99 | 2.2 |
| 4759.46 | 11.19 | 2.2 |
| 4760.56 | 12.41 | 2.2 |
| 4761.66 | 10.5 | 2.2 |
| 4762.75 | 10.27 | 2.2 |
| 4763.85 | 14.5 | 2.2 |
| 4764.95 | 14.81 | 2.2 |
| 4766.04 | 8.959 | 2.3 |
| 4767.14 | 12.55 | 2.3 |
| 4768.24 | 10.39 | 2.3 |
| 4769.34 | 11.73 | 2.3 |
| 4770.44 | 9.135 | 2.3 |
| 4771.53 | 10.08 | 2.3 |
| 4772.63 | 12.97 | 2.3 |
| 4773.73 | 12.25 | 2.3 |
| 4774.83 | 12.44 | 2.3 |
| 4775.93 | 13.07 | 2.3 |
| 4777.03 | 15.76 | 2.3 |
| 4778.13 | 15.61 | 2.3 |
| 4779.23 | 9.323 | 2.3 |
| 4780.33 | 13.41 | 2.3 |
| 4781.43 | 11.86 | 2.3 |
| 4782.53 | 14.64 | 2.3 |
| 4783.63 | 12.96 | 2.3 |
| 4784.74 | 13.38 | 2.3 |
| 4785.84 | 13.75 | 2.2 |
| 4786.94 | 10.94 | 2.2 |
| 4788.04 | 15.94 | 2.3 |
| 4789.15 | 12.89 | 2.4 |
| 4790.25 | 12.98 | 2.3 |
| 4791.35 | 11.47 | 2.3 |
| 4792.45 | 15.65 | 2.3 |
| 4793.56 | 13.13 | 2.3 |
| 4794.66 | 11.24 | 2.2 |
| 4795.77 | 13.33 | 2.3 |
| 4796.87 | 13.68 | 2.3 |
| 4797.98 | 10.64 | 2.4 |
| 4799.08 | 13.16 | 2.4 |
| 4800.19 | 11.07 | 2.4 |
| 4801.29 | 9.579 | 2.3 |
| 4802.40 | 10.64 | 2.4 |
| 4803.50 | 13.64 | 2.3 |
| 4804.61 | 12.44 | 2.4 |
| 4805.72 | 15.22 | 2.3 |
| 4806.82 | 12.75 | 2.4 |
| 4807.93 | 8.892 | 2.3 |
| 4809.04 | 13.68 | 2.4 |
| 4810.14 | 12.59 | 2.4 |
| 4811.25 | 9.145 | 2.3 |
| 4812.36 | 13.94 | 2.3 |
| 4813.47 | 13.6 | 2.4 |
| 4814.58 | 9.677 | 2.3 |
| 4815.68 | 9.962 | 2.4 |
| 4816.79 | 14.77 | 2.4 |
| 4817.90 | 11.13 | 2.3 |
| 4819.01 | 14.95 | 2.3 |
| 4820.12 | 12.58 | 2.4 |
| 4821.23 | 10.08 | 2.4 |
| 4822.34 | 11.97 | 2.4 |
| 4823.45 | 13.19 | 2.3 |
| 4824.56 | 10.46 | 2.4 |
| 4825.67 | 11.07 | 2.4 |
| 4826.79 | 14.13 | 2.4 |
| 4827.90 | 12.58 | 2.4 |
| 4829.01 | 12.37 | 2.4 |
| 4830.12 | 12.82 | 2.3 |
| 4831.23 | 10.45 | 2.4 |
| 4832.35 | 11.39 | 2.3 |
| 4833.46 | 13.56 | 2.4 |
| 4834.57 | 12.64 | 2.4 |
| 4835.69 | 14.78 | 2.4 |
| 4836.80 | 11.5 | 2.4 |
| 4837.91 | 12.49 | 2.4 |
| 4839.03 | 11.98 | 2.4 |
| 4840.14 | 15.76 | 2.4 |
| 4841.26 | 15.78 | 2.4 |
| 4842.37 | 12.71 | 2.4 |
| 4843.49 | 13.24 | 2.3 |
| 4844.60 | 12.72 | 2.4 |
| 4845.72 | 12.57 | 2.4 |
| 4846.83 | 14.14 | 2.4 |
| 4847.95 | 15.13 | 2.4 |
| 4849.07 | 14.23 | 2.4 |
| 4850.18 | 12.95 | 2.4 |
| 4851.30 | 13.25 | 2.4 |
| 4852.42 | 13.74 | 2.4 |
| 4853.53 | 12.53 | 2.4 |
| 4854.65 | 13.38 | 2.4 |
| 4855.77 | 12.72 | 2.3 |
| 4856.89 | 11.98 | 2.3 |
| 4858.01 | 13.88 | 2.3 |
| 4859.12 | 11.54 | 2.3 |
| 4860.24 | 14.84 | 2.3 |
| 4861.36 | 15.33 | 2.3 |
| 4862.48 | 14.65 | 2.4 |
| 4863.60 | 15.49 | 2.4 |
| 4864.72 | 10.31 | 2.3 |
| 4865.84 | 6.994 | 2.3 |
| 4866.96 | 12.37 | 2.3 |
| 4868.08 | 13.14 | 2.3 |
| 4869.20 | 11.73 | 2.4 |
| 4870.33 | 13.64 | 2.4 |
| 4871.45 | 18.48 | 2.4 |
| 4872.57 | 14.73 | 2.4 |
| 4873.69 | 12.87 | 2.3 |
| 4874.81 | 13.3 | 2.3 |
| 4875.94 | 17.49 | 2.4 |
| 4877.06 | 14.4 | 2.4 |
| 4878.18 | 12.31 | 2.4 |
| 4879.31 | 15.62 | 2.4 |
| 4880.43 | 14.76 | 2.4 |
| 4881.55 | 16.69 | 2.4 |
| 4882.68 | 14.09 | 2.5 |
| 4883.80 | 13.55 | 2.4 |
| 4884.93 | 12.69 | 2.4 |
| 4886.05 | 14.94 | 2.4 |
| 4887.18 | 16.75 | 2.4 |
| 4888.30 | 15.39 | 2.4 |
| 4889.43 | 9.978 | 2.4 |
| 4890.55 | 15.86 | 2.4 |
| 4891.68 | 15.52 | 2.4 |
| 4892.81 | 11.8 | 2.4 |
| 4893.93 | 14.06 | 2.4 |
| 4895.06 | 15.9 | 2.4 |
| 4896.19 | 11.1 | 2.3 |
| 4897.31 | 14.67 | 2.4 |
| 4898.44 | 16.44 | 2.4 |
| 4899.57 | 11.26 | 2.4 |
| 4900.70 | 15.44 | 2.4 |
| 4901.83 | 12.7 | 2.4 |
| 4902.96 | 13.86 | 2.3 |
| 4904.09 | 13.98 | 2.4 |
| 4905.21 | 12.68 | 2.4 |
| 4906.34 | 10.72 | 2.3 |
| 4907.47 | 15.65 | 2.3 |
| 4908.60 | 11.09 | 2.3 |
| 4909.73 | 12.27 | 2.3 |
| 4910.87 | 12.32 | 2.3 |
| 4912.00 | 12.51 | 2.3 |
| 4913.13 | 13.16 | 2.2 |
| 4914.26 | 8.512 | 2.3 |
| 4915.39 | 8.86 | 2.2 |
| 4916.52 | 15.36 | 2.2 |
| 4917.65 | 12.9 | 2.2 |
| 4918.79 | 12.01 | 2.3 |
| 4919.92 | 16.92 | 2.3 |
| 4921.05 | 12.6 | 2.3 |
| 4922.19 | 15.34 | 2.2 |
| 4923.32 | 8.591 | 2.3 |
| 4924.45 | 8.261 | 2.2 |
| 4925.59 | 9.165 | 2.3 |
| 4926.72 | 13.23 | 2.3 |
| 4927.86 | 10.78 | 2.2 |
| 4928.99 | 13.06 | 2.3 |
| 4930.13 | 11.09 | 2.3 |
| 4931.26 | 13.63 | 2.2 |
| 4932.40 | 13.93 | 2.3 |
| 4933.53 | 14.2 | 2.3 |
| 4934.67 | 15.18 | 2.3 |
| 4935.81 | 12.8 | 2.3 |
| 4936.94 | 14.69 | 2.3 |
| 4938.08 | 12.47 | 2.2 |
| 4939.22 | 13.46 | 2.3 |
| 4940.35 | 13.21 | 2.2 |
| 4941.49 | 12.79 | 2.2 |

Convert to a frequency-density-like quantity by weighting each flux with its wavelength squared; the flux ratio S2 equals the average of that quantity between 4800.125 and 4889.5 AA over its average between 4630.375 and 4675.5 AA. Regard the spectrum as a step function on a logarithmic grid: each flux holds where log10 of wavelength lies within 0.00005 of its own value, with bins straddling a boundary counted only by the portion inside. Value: 1.3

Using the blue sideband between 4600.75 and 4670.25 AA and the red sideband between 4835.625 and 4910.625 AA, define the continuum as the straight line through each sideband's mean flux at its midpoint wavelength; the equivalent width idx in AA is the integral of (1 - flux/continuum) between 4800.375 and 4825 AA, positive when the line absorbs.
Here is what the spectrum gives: 1.9 AA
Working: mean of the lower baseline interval 11.2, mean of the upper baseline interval 13.6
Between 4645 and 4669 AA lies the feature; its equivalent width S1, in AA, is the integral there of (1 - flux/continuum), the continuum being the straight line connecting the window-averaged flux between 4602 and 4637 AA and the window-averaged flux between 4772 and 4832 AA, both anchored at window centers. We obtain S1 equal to 2.0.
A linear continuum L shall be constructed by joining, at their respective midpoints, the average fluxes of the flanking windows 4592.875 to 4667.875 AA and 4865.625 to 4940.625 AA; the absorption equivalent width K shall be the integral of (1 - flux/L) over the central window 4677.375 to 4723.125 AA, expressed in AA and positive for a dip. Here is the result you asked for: 0.8 AA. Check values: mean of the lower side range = 11.3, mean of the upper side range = 13.3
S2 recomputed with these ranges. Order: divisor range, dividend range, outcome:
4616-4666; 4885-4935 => 1.30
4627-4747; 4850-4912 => 1.30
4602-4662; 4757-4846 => 1.20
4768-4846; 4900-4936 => 1.05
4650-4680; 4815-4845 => 1.23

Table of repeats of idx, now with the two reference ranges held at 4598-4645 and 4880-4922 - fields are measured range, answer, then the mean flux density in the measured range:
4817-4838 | 1.0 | 12.4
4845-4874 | -0.3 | 13.3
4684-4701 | 0.5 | 11.6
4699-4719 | 1.1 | 11.4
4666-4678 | 0.6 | 11.2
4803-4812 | 0.3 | 12.3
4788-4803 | 0.4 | 12.4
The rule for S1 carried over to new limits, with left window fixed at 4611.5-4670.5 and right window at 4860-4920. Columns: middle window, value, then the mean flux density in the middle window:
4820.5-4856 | 0.5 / 12.9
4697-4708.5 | 1.2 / 10.6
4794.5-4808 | 0.6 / 12.2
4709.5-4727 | -1.3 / 12.8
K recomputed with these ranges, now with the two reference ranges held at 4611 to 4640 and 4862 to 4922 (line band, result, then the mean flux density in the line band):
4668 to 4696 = 2.6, 11.1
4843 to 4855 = -0.2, 13.5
